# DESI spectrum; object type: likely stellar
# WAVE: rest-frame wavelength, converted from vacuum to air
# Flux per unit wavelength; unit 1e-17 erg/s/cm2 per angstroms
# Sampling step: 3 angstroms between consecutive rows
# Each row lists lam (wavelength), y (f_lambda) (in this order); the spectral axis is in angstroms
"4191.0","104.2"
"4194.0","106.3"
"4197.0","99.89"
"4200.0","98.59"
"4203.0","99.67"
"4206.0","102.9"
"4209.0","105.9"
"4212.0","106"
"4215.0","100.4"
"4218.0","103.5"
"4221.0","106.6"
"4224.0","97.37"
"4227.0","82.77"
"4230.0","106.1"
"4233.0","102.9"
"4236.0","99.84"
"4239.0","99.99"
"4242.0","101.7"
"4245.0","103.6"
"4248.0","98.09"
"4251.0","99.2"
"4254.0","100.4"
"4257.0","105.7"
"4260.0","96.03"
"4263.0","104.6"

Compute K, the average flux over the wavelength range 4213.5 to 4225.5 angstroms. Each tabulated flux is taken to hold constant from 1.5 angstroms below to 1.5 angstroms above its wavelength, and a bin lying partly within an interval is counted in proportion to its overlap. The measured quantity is 102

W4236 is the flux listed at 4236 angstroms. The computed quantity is 99.84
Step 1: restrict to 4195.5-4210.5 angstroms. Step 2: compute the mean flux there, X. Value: 101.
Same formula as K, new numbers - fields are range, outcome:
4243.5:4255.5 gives 100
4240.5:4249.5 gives 101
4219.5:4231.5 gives 98.2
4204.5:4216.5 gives 104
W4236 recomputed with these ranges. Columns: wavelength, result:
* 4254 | 100.4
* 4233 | 102.9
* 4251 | 99.2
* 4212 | 106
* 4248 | 98.09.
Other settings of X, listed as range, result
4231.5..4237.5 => 101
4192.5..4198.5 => 103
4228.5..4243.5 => 102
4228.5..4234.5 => 104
